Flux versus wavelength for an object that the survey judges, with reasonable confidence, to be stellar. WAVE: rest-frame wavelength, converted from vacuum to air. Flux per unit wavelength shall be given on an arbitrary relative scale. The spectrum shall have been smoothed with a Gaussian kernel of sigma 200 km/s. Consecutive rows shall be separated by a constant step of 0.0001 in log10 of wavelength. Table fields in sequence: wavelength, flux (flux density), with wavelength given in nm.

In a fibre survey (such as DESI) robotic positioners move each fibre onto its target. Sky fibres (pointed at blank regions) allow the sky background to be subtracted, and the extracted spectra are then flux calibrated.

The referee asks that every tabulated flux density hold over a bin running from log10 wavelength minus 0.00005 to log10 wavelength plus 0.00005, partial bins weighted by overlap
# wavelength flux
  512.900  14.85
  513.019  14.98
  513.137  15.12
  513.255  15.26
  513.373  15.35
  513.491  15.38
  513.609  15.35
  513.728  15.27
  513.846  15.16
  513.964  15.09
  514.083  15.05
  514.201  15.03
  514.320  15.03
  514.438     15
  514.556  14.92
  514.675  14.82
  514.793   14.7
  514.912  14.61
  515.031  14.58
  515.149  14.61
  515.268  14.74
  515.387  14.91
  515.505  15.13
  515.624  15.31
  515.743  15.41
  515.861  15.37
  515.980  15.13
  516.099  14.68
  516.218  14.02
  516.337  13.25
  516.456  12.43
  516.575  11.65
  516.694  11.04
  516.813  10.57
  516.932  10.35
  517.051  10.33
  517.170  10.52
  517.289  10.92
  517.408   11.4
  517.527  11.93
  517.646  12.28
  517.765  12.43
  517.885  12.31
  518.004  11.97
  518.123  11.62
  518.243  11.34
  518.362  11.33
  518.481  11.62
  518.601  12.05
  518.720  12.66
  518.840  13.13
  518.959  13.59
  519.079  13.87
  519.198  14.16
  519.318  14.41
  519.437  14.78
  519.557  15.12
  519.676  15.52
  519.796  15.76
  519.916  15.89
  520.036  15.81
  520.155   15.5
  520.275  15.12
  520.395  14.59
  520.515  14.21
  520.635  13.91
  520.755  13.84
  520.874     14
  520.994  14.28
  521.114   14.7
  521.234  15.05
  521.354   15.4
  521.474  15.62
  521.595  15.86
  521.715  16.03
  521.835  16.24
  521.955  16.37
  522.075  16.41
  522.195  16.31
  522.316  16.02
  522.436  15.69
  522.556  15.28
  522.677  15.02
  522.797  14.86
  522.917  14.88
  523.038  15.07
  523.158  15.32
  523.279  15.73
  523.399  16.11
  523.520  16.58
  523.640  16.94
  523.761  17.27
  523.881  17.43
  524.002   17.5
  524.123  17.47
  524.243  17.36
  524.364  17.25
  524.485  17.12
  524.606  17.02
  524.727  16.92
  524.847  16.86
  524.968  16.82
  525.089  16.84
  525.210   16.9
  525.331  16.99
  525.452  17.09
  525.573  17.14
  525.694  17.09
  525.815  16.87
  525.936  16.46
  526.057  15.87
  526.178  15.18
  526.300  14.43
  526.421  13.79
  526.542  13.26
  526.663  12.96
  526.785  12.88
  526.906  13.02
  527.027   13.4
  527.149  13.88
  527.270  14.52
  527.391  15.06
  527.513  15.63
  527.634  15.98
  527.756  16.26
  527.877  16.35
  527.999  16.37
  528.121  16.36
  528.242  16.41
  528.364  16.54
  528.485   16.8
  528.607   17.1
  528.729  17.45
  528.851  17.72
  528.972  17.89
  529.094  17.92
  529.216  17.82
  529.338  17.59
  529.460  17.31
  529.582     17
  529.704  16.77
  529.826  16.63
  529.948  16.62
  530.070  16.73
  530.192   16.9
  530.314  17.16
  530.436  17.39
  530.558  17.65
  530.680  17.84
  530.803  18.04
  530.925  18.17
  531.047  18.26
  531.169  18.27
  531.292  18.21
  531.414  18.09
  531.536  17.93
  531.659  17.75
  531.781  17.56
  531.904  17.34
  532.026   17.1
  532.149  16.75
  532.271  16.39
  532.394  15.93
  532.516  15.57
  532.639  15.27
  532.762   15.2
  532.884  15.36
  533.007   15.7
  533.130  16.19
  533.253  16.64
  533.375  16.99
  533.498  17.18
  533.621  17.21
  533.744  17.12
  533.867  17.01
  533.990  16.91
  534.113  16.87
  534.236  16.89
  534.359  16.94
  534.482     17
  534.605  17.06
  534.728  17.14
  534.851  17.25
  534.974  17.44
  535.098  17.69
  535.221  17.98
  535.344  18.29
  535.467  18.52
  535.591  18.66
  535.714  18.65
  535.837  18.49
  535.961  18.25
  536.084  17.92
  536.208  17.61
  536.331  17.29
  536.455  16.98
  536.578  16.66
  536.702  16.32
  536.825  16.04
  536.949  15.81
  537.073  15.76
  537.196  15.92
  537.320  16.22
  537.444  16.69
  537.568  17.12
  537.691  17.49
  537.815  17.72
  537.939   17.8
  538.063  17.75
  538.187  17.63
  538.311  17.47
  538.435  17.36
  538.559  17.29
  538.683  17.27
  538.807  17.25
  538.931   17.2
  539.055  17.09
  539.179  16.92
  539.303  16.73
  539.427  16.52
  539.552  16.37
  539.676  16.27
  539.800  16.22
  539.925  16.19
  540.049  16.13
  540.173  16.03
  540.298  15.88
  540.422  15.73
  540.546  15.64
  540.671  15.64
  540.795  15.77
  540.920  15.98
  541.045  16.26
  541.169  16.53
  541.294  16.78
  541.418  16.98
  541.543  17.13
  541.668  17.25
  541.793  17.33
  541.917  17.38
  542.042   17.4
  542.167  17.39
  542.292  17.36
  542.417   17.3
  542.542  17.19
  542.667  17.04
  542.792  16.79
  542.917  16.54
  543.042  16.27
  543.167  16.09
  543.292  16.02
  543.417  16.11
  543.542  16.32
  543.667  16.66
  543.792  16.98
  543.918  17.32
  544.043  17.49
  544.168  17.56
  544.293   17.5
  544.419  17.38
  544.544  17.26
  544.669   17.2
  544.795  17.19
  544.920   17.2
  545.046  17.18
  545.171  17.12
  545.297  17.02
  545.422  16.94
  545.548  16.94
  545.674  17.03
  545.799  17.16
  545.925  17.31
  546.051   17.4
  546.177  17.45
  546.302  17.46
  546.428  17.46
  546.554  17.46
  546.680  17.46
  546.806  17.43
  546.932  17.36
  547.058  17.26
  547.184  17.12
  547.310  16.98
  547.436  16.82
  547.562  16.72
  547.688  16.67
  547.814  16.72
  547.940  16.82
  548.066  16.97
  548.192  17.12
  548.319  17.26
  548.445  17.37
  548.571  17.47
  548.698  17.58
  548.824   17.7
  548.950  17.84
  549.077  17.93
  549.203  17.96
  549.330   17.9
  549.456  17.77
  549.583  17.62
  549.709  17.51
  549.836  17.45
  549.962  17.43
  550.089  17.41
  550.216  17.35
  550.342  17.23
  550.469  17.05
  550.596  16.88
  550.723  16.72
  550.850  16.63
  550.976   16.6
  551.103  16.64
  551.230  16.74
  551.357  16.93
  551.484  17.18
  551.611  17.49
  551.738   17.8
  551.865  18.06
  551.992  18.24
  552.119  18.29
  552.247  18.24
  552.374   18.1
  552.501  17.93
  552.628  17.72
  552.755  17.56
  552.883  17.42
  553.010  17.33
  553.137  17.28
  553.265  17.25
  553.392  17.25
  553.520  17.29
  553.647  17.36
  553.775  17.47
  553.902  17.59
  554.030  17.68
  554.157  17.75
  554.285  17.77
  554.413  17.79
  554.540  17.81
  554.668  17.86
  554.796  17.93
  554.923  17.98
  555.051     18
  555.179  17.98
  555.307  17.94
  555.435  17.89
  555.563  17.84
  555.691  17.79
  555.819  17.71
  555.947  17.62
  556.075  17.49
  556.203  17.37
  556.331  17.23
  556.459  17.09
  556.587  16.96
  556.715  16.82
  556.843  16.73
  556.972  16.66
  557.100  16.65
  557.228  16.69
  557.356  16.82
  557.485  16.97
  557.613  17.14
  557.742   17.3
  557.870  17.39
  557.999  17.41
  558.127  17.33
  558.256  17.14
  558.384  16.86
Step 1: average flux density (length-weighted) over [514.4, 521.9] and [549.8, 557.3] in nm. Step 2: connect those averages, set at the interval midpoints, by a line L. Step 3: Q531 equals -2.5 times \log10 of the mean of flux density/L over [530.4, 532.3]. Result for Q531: -0.17 mag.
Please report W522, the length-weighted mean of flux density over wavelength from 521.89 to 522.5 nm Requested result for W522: 16.2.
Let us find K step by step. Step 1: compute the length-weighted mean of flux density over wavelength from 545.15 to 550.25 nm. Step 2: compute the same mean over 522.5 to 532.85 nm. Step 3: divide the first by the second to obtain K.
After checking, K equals 1.1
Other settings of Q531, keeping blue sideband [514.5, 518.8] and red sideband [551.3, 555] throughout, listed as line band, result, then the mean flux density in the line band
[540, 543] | -0.031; 16.6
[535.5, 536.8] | -0.143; 17.7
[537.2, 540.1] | -0.077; 17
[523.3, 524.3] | -0.222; 17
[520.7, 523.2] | -0.128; 15.4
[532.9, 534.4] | -0.109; 16.8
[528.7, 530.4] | -0.179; 17.3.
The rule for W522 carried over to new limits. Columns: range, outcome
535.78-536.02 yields 18.3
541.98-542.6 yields 17.3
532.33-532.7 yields 15.6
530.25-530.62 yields 17.4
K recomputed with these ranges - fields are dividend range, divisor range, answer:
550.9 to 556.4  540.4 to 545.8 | 1.04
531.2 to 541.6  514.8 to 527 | 1.15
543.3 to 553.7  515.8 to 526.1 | 1.17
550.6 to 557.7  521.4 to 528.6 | 1.09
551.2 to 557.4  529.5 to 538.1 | 1.02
